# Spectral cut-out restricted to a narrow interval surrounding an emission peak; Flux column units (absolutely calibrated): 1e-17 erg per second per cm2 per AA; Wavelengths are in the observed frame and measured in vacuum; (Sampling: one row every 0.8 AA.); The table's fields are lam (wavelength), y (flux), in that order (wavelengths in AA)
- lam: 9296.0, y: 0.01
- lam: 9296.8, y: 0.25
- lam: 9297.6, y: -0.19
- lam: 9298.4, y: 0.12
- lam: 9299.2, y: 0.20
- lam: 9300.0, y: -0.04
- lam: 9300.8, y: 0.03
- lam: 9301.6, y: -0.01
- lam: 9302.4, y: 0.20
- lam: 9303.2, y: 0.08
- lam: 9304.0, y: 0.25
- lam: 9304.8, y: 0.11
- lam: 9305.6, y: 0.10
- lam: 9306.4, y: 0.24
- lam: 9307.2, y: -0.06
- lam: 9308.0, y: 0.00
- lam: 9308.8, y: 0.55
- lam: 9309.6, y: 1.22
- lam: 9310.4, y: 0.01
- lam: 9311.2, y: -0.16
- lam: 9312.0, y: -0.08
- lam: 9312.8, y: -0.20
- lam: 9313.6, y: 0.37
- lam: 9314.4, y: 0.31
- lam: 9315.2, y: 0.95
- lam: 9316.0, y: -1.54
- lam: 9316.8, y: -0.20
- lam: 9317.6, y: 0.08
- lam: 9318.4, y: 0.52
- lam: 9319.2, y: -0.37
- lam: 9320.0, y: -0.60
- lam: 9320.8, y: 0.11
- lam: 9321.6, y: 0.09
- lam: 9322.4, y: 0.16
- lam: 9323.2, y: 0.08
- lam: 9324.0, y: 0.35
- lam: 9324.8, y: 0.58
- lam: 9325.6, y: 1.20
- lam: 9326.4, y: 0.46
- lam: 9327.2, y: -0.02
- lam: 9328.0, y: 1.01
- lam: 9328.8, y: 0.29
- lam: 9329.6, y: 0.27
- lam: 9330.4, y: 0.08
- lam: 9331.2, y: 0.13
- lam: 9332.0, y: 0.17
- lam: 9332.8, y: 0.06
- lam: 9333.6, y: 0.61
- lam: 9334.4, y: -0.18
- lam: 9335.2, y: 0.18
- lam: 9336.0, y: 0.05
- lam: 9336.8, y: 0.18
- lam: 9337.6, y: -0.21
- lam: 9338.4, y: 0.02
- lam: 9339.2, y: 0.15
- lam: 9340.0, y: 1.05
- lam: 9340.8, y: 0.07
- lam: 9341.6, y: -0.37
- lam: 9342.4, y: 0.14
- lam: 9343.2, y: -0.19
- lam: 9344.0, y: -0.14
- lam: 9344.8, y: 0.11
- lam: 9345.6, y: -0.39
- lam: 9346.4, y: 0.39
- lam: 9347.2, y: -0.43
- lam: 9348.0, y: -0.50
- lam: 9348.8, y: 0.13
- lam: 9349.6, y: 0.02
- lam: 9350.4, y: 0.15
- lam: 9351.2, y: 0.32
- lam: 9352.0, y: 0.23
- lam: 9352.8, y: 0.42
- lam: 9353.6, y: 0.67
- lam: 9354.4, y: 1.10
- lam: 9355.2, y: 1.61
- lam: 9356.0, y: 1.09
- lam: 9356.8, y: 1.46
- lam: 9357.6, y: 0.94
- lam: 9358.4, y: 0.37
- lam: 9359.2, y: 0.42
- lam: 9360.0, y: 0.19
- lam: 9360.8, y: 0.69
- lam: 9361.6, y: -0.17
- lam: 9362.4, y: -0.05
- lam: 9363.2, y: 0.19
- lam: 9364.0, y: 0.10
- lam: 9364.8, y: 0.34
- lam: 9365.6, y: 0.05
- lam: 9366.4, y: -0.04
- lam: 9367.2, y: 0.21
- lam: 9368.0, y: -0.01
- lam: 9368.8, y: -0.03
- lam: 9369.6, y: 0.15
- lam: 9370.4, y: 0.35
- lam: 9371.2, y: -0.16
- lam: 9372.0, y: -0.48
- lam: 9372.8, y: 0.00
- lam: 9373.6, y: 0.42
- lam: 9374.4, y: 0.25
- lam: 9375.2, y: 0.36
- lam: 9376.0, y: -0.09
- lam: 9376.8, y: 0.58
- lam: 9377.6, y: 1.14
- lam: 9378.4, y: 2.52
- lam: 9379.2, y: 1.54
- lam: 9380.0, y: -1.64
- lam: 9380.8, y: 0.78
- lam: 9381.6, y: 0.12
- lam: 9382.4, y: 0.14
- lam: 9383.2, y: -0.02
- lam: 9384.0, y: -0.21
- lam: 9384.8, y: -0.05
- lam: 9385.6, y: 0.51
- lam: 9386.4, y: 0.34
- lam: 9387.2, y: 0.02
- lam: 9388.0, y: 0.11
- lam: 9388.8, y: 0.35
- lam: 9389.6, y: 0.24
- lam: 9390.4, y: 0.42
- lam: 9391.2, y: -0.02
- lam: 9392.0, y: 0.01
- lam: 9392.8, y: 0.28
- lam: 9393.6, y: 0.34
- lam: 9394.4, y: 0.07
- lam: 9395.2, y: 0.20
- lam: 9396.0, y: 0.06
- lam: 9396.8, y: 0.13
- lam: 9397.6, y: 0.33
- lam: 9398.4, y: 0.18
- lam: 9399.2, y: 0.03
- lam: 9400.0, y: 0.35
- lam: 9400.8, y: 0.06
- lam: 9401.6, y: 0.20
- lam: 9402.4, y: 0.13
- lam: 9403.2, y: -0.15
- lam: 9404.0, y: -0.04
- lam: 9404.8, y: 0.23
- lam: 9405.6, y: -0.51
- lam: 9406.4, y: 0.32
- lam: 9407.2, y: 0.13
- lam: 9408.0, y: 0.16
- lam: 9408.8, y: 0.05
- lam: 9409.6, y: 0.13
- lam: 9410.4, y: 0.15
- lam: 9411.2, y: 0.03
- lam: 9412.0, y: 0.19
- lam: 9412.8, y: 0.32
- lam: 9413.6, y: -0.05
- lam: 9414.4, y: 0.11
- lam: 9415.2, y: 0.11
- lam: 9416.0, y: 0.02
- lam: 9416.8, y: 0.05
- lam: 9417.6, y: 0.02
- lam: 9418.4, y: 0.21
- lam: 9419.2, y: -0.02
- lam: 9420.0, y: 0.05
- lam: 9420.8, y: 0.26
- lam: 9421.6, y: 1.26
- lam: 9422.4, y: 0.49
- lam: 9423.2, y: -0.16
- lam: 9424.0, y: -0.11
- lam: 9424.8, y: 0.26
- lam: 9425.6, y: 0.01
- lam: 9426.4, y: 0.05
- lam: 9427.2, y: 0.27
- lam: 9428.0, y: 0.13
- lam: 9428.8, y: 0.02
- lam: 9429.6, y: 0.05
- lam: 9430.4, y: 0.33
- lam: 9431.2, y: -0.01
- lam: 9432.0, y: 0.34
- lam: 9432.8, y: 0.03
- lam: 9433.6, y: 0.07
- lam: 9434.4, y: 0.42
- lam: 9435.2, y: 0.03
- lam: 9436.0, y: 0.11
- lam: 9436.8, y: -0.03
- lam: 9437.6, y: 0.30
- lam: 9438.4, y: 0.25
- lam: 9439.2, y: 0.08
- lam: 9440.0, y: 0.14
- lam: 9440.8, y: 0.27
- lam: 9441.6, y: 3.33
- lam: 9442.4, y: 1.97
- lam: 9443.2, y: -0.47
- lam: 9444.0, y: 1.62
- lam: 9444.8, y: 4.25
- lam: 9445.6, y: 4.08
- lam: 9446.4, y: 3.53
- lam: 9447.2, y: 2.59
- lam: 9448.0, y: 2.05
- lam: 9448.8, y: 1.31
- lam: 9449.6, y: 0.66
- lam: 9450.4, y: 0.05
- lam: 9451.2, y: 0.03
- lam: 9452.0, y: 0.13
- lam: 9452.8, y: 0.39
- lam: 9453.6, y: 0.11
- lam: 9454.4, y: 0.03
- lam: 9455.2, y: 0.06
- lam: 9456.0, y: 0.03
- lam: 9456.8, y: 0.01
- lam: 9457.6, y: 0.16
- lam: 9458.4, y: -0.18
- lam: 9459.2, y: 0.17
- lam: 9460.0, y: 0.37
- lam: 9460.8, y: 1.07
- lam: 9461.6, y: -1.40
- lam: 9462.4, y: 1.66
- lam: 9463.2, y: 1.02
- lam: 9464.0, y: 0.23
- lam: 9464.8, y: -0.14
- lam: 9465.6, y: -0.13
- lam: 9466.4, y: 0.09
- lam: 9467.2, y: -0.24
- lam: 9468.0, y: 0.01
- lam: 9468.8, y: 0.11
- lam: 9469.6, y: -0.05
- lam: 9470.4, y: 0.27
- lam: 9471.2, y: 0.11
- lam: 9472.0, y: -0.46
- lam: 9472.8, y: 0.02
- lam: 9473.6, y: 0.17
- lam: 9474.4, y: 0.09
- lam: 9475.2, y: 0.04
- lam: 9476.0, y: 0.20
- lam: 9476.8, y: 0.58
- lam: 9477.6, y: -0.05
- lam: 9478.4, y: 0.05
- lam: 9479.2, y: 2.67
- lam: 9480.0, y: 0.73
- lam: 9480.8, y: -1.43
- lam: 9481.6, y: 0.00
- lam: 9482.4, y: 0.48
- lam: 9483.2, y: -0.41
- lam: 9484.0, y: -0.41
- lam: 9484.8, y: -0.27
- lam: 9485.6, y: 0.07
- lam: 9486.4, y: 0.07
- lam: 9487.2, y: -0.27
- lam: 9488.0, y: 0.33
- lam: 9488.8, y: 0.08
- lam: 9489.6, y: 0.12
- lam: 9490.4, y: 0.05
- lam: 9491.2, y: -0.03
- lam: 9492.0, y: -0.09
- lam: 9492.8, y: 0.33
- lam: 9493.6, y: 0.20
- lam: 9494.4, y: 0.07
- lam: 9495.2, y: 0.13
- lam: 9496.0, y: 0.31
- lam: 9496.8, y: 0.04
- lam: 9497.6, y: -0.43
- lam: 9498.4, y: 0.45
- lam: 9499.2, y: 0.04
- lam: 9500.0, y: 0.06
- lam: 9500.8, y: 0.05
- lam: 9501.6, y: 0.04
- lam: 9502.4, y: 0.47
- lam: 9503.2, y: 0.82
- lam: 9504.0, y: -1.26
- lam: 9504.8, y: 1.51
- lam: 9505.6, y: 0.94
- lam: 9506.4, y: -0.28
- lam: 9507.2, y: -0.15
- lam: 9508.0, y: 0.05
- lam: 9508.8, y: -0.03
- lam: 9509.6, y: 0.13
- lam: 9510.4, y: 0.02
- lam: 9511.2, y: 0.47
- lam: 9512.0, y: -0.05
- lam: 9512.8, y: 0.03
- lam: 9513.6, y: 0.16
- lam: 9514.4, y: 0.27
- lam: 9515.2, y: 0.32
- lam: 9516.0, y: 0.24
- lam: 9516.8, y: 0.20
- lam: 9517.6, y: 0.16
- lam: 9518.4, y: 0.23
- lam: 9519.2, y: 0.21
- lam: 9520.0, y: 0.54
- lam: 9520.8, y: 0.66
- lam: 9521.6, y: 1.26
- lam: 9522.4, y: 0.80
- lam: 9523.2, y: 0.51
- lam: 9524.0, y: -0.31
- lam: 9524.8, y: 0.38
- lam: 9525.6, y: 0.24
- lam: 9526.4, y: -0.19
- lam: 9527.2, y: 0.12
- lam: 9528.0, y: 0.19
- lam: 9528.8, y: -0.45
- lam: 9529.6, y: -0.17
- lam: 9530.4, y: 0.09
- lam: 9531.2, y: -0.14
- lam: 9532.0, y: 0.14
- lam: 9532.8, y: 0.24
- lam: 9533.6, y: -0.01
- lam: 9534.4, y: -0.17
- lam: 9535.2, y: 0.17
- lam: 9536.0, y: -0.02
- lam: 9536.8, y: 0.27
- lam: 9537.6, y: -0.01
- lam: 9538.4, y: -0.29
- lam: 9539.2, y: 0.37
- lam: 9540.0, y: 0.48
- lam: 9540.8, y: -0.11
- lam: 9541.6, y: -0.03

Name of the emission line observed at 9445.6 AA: [O III]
